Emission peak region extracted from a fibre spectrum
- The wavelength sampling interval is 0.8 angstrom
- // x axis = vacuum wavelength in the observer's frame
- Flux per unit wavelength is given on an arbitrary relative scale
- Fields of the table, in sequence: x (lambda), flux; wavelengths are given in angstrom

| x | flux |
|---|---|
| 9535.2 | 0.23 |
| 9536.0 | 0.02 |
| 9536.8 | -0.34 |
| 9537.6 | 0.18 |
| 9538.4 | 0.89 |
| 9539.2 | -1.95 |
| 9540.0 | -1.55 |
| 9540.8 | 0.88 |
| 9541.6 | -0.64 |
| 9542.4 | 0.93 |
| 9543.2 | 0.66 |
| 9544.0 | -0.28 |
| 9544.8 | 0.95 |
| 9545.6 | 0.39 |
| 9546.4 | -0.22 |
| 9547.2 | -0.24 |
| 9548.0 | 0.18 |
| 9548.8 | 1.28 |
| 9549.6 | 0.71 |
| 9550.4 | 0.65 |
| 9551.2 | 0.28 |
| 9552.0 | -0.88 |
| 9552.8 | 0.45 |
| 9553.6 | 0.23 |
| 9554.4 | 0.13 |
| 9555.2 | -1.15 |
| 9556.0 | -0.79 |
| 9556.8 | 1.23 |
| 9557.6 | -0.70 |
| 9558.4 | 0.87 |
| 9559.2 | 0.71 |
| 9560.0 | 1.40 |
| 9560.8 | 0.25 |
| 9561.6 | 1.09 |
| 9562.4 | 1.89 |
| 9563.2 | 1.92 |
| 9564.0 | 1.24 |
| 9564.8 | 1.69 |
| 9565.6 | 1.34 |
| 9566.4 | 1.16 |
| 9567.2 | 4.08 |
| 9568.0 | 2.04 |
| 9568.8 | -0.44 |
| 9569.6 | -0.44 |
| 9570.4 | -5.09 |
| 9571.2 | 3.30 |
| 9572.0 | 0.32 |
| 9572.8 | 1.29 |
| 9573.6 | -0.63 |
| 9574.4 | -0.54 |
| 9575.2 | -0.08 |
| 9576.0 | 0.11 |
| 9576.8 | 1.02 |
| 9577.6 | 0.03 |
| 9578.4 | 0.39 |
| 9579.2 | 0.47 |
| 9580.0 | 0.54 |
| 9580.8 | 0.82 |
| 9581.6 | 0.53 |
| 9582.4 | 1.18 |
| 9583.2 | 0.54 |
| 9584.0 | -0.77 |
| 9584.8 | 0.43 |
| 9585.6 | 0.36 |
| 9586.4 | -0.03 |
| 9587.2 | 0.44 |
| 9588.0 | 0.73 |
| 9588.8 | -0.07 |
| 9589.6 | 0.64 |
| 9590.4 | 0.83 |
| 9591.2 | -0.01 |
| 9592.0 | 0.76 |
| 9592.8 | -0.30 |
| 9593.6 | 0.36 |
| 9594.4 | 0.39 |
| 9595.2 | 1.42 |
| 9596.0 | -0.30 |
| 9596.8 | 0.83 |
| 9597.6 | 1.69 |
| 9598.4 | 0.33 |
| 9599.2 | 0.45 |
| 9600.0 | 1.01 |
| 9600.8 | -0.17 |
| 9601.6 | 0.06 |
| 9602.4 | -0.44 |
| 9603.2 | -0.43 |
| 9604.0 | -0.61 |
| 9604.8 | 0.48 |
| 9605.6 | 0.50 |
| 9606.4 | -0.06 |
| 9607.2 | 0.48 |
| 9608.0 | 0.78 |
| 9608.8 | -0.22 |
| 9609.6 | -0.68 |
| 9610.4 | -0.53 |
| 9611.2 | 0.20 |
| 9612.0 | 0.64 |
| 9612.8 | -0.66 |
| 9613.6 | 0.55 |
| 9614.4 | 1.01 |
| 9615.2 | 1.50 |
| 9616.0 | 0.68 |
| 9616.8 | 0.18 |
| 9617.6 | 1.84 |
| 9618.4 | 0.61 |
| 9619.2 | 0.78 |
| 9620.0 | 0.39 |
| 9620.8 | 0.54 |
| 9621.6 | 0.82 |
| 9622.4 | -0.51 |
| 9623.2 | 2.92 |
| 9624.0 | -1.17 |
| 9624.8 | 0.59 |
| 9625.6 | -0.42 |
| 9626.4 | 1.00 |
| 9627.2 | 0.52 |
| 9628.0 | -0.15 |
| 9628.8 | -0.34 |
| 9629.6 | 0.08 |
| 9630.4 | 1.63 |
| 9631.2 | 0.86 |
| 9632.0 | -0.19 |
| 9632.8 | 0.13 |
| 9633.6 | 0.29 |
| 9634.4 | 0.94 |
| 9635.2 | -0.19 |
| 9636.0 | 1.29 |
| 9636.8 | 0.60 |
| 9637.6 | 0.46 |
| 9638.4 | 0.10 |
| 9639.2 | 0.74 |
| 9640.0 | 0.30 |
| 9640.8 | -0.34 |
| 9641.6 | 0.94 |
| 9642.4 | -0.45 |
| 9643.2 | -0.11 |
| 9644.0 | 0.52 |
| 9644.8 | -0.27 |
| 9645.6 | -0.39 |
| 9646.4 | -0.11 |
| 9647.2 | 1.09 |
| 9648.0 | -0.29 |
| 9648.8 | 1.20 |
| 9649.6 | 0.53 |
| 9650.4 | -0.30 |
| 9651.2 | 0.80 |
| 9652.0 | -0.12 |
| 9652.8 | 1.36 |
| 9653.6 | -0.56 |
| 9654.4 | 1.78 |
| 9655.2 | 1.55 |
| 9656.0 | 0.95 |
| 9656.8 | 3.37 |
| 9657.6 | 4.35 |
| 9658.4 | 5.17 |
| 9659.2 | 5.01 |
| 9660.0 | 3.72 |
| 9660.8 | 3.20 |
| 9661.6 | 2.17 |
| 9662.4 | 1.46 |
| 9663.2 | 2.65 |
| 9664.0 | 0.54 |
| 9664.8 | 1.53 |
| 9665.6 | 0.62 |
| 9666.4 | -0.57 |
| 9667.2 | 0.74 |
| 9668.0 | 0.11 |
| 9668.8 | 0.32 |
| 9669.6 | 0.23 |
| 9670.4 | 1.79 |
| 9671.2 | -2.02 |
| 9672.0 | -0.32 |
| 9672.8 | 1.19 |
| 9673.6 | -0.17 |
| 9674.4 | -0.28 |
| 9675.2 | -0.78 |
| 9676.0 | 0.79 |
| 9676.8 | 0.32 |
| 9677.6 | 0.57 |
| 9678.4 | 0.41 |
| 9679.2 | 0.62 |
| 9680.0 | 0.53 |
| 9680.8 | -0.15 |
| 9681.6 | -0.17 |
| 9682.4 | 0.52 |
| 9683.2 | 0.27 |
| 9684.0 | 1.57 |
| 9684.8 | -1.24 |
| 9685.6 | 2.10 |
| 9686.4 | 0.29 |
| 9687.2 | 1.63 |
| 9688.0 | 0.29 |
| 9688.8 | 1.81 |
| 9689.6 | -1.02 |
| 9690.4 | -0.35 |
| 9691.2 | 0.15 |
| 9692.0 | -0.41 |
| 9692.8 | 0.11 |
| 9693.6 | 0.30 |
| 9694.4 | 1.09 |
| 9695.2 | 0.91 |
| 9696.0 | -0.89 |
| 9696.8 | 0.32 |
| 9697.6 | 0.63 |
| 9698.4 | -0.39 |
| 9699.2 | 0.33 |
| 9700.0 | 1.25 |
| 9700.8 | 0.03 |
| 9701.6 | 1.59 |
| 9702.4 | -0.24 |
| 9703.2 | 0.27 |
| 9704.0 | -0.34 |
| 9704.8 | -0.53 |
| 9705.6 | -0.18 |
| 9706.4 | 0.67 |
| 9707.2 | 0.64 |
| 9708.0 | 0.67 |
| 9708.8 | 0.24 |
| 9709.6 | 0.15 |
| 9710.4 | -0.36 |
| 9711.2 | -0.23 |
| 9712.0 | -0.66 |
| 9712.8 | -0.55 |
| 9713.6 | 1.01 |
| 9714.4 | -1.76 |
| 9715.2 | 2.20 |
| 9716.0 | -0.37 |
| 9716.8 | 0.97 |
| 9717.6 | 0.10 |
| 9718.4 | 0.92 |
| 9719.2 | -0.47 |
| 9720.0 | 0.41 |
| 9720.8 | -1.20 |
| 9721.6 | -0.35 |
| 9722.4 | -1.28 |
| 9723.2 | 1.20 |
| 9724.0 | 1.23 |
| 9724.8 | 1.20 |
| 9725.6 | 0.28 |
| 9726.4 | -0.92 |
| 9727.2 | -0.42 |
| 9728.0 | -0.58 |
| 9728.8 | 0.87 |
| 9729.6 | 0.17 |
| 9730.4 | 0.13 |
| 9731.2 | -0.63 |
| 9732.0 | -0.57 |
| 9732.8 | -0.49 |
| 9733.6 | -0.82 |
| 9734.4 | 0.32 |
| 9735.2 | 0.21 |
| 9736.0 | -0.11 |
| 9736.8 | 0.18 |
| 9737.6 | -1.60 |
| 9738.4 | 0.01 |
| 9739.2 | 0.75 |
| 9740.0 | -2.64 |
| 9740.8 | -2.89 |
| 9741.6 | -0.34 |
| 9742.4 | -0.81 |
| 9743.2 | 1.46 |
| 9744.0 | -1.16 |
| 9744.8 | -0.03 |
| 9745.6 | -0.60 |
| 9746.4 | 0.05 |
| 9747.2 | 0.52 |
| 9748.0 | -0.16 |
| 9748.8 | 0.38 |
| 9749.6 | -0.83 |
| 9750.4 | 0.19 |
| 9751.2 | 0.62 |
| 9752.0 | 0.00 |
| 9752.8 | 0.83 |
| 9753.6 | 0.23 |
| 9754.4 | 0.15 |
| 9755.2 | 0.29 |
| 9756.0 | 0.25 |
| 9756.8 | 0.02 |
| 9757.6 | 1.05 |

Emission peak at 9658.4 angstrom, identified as [O III] 5007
